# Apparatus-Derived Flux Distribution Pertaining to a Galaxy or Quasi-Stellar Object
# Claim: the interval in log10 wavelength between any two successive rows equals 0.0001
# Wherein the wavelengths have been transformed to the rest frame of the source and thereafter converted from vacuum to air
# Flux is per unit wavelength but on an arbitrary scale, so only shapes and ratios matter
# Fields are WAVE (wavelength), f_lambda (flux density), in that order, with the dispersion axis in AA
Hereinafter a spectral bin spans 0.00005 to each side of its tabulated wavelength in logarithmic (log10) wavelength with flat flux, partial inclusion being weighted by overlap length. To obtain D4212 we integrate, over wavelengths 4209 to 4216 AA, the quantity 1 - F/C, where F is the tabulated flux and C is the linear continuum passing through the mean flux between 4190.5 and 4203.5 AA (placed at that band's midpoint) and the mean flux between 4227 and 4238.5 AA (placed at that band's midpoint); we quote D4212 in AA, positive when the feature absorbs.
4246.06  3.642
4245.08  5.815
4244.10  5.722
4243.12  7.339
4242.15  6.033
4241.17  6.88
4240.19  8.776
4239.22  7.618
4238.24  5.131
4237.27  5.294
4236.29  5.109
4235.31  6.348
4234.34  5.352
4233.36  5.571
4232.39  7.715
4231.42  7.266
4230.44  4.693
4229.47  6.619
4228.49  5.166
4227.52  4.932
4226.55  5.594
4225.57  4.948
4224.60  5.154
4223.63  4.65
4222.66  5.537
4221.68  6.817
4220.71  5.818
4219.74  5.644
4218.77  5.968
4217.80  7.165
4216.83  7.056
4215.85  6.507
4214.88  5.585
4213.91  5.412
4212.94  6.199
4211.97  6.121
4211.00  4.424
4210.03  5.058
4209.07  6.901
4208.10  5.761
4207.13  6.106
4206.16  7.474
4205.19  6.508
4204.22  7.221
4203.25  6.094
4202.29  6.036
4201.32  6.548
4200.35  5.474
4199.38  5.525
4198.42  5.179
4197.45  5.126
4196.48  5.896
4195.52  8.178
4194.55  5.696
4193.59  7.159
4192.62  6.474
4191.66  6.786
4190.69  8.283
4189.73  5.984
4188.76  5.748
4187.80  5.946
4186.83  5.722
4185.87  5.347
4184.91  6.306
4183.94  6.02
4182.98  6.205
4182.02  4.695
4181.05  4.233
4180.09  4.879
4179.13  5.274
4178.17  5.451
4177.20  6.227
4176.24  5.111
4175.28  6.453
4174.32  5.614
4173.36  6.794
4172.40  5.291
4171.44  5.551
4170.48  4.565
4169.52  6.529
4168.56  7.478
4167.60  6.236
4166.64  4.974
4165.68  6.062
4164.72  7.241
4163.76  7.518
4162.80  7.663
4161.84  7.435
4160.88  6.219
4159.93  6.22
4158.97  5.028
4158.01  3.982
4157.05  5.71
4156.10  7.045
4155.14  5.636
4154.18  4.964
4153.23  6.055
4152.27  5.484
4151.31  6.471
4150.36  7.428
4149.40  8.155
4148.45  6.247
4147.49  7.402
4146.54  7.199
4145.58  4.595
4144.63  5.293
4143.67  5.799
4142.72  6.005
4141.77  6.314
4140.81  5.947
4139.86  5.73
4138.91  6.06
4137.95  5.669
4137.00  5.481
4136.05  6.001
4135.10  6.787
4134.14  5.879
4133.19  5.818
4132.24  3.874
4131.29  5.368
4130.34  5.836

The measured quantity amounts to 0.45 AA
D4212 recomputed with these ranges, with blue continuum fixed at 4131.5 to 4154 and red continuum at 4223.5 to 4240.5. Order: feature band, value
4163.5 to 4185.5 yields 0.6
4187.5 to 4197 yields -1.1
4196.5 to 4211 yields -0.2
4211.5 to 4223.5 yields -0.4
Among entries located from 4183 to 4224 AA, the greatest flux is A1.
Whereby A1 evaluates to 8.283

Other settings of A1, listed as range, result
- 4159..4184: 7.663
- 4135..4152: 8.155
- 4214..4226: 7.165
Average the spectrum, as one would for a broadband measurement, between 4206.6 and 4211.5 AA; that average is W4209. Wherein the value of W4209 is 5.67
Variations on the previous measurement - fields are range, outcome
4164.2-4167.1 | 6.11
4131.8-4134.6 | 5.21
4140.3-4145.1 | 5.87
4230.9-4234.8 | 6.47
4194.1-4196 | 6.95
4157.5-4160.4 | 5.07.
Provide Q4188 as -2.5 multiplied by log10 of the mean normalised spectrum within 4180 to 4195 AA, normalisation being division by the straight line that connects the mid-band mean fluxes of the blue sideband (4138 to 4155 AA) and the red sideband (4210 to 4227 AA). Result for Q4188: -0.01 mag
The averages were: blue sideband 6.16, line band 6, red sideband 5.78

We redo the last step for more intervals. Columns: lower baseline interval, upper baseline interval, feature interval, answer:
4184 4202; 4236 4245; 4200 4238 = 0.07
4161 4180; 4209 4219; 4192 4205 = -0.03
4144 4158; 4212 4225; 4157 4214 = 0.01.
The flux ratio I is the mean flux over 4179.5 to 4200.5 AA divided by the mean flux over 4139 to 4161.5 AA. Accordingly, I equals 0.98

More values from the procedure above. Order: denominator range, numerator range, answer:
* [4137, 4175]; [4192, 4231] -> 0.97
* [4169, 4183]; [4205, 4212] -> 1.09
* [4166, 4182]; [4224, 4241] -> 1.06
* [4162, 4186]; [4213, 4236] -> 0.99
